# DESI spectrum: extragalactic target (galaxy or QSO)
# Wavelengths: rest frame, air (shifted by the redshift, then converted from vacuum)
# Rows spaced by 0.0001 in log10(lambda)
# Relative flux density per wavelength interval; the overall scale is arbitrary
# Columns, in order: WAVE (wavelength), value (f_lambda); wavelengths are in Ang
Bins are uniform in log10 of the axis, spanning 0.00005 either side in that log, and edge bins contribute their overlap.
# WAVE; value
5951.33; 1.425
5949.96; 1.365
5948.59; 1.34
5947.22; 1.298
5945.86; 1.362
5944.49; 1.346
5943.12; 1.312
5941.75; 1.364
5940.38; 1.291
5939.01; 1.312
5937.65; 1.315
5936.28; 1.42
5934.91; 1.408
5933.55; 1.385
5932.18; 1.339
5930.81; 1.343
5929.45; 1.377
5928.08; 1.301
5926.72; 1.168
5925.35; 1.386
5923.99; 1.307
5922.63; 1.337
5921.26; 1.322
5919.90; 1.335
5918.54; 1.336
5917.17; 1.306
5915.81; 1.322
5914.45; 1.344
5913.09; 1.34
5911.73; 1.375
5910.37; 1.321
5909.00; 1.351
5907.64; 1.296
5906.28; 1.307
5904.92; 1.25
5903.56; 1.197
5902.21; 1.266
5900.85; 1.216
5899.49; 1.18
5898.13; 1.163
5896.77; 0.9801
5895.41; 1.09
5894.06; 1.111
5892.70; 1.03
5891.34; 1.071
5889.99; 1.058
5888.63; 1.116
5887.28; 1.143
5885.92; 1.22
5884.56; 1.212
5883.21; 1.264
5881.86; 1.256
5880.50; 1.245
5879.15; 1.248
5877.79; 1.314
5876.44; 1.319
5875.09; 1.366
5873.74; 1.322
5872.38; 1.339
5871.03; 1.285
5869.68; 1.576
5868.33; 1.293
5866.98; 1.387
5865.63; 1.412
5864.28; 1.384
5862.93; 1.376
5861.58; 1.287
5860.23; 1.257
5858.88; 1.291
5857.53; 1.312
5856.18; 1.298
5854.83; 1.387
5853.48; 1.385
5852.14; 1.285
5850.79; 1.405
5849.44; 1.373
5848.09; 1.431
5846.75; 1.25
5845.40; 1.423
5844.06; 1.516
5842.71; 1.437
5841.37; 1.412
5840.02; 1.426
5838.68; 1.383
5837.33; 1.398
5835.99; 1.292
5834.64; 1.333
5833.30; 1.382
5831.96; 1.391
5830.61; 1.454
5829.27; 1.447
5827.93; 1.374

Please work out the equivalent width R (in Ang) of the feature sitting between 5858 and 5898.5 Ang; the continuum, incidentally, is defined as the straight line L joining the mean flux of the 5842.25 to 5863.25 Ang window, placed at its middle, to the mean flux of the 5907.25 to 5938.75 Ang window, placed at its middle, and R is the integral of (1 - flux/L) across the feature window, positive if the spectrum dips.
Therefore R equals 3.03 Ang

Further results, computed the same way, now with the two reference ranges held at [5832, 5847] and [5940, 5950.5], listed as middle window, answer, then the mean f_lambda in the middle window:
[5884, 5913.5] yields 3.6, 1.19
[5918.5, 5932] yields 0.3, 1.32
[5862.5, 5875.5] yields 0.0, 1.37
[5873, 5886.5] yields 0.9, 1.28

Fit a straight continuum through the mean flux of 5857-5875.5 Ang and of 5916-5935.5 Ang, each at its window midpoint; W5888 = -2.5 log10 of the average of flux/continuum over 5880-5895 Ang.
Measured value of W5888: 0.16 mag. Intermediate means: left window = 1.35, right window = 1.33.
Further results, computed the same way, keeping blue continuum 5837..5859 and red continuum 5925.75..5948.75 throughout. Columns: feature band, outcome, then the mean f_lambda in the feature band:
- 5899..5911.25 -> 0.069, 1.27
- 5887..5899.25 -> 0.241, 1.09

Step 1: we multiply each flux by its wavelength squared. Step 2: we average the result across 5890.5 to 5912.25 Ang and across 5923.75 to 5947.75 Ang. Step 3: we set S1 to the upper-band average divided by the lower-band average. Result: 1.13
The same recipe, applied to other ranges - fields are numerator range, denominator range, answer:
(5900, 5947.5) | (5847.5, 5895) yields 1.05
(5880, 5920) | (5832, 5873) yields 0.91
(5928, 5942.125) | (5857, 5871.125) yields 1.02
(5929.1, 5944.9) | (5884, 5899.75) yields 1.23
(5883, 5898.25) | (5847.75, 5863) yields 0.84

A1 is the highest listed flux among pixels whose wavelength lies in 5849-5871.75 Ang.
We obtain 1.576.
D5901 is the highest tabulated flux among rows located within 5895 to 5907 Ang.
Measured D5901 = 1.307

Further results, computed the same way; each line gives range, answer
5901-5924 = 1.375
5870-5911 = 1.366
